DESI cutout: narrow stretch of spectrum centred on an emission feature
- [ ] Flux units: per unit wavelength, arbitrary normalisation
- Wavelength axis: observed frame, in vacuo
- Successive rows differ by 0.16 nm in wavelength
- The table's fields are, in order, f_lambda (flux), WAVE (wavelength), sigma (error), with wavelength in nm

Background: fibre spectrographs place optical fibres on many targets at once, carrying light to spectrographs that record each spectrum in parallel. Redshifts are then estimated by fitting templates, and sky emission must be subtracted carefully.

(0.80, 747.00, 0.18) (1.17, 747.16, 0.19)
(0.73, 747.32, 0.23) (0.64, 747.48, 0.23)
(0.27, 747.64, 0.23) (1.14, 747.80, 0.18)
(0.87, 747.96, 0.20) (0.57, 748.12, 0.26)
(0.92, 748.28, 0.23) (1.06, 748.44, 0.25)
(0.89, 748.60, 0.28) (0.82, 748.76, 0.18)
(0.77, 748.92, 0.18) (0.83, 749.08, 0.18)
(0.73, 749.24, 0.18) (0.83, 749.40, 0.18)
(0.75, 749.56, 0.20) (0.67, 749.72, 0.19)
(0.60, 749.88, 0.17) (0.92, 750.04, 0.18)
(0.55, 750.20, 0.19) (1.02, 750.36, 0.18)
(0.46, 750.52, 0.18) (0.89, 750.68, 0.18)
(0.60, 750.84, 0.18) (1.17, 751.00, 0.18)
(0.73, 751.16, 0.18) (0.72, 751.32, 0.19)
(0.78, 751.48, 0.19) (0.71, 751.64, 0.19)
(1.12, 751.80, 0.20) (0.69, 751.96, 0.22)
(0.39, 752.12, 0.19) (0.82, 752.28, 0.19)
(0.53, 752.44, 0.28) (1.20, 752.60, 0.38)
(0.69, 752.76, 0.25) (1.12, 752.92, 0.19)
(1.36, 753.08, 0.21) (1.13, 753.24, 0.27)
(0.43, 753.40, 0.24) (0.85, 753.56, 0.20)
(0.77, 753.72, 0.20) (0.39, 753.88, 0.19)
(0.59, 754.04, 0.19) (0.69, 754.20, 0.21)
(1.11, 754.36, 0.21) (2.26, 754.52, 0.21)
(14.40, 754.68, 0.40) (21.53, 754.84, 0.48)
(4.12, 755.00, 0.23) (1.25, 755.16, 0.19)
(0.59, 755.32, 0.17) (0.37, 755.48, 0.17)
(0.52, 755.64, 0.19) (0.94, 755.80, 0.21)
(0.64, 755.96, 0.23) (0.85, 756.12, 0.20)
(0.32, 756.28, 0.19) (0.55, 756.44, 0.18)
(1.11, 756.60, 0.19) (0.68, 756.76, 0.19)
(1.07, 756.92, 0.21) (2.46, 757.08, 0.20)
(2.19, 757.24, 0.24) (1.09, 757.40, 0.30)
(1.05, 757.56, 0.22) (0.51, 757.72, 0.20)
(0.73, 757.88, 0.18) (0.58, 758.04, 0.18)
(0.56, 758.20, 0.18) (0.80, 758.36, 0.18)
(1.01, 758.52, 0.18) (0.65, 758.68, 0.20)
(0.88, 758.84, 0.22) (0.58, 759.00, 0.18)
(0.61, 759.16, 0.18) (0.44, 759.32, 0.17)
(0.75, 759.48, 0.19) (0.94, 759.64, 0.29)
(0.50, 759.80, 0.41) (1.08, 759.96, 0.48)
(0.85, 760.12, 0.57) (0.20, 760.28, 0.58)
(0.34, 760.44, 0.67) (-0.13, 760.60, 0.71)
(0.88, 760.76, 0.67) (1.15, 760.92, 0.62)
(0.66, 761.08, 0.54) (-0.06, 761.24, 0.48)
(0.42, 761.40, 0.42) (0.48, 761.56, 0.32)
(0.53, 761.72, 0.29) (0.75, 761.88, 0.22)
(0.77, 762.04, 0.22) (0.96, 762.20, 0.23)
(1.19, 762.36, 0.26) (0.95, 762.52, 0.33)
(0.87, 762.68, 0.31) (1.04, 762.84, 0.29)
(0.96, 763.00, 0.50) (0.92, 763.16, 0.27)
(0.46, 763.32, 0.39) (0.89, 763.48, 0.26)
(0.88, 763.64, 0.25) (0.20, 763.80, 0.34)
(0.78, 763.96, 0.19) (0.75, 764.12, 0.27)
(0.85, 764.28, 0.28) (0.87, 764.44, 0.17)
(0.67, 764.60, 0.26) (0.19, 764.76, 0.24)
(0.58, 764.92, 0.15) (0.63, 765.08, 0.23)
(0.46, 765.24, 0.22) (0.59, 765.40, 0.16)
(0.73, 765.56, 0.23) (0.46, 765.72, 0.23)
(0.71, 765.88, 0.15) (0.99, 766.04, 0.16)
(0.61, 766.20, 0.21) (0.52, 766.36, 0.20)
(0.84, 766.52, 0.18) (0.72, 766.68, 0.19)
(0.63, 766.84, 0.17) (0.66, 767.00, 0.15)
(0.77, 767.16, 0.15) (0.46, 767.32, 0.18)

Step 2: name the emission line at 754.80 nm H-alpha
